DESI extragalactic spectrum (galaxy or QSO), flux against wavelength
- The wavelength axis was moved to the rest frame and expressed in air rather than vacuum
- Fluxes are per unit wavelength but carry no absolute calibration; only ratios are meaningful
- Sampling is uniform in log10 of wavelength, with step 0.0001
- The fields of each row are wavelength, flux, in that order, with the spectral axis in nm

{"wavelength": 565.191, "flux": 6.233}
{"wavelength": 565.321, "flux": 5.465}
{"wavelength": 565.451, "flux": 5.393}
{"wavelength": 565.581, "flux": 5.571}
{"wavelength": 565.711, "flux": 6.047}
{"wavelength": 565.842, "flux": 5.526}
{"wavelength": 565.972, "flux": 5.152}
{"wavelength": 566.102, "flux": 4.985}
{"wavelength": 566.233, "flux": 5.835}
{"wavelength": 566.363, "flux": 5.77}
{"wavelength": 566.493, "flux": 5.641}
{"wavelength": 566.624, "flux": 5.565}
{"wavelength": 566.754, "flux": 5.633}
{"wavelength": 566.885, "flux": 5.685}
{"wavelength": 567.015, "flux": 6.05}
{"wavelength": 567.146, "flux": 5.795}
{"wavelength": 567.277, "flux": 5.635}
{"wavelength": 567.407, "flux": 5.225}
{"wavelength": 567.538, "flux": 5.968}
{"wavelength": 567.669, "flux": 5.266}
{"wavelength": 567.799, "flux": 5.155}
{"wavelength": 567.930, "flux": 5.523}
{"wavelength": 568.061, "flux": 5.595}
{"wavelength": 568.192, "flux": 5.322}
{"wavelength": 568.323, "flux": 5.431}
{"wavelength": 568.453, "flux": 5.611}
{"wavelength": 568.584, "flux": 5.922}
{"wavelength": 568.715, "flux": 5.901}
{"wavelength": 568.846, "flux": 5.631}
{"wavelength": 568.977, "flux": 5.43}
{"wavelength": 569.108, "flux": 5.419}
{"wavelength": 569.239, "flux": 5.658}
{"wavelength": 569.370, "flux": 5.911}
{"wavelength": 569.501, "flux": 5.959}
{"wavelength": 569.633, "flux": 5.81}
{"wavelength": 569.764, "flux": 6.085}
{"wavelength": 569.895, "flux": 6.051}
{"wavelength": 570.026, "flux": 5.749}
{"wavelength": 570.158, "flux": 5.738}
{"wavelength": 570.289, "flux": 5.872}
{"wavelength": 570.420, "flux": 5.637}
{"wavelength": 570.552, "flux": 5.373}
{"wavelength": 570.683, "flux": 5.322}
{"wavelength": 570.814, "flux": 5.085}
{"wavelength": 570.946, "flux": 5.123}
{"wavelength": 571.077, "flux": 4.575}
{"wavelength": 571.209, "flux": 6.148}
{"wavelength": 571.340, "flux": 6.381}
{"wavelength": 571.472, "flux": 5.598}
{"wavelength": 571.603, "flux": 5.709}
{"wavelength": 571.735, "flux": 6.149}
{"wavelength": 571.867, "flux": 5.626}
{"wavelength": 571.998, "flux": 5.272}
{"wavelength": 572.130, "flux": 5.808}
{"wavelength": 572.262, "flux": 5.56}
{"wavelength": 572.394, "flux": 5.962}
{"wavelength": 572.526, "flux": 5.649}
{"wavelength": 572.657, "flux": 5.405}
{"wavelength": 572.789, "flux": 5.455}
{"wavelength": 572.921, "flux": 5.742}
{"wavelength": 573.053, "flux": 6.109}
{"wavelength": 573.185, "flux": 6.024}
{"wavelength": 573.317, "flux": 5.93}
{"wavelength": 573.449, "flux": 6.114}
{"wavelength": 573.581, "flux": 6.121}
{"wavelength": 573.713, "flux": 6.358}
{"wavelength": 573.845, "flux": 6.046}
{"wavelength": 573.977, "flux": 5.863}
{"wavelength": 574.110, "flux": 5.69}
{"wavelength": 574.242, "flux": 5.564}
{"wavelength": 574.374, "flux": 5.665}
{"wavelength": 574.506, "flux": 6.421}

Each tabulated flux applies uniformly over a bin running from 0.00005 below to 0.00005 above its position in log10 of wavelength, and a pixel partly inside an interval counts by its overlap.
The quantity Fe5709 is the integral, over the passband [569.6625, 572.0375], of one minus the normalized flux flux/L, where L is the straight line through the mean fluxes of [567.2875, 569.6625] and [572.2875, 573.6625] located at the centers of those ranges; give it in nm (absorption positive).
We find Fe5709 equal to 0.03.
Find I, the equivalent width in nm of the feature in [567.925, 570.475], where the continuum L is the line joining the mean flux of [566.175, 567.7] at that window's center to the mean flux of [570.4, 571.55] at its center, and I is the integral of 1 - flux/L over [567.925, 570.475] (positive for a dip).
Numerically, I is -0.07 nm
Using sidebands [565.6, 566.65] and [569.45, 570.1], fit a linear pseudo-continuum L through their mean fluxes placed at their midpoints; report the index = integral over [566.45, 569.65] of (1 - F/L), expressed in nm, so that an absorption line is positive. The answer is 0.07 nm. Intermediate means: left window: 5.56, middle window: 5.63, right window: 5.92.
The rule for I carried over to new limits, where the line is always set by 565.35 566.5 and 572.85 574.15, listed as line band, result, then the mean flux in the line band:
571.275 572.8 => 0.049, 5.72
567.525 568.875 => 0.029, 5.56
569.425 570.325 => -0.018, 5.89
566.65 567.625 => -0.014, 5.7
